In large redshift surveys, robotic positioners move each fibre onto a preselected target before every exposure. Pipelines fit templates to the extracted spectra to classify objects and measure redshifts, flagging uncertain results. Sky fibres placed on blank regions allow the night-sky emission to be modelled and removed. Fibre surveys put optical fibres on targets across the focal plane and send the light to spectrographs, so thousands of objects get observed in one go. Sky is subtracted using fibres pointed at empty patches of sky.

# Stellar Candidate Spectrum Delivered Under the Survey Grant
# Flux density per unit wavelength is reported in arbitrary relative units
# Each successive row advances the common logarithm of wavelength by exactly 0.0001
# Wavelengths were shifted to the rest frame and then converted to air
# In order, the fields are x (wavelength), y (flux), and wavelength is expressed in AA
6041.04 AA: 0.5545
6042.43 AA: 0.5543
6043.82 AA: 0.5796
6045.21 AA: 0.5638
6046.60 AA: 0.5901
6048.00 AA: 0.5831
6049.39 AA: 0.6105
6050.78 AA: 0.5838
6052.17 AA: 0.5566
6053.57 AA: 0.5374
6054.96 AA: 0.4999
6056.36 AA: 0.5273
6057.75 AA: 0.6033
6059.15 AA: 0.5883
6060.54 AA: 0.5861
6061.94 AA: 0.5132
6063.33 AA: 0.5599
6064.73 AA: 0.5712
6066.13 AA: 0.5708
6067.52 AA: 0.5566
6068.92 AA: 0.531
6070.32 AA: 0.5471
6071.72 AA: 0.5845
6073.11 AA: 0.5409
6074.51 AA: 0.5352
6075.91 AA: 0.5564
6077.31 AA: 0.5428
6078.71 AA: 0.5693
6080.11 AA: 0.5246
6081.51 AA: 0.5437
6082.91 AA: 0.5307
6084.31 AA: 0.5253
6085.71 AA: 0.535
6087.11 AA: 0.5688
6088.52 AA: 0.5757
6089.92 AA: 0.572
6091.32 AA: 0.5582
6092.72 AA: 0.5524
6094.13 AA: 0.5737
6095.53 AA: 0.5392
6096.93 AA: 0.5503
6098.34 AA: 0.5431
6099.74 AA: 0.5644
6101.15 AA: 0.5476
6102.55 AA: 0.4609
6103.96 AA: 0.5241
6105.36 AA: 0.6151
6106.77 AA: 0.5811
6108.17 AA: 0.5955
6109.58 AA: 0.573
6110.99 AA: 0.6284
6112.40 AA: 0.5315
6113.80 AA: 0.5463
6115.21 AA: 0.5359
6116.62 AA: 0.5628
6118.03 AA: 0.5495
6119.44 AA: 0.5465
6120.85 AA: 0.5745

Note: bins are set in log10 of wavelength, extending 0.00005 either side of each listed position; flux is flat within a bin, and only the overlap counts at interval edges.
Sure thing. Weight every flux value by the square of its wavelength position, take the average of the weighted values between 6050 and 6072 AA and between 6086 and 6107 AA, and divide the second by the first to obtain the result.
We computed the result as 1.01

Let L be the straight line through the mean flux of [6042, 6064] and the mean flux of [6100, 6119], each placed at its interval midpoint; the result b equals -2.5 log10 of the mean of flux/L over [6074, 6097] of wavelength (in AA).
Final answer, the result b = 0.02 mag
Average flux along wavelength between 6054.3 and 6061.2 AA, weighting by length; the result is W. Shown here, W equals 0.561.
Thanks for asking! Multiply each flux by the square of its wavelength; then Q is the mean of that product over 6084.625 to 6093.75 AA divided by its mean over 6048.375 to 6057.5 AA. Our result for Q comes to 1.02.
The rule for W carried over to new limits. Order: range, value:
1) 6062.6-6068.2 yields 0.565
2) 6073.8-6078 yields 0.544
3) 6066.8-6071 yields 0.545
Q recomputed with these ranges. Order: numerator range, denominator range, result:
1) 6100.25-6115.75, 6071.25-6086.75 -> 1.04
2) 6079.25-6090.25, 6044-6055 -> 0.97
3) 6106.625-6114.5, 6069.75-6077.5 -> 1.06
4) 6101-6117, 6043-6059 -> 1.00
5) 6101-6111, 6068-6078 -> 1.04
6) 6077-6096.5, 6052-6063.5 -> 1.01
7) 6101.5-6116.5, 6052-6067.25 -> 1.02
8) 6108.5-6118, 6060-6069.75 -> 1.03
